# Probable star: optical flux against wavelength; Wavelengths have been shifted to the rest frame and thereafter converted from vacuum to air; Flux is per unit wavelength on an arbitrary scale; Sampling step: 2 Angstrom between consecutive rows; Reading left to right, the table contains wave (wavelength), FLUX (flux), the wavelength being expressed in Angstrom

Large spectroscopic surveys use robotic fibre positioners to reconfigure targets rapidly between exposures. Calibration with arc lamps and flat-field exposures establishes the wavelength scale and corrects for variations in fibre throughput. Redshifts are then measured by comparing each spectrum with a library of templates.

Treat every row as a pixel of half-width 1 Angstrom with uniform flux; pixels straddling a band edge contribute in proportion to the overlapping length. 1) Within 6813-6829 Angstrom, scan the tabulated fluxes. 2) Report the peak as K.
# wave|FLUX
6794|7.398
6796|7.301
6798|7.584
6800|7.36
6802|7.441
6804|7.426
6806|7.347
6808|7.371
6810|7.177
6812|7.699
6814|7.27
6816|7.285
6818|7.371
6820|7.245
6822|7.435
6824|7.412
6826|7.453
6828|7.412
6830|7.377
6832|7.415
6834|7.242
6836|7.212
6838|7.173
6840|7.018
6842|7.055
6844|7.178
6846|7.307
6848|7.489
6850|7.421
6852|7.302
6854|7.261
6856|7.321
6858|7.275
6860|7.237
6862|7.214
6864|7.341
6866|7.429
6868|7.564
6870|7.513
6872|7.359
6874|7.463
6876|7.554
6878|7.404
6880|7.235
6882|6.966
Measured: 7.453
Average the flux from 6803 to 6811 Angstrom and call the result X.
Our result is 7.33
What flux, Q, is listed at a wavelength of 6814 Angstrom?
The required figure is 7.27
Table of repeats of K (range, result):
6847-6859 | 7.489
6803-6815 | 7.699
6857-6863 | 7.275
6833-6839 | 7.242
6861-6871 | 7.564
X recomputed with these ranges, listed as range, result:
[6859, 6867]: 7.31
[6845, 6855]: 7.36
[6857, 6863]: 7.24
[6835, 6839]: 7.19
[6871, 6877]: 7.46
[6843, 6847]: 7.24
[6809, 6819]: 7.36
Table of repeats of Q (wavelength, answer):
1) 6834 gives 7.242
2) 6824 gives 7.412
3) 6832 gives 7.415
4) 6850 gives 7.421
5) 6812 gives 7.699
